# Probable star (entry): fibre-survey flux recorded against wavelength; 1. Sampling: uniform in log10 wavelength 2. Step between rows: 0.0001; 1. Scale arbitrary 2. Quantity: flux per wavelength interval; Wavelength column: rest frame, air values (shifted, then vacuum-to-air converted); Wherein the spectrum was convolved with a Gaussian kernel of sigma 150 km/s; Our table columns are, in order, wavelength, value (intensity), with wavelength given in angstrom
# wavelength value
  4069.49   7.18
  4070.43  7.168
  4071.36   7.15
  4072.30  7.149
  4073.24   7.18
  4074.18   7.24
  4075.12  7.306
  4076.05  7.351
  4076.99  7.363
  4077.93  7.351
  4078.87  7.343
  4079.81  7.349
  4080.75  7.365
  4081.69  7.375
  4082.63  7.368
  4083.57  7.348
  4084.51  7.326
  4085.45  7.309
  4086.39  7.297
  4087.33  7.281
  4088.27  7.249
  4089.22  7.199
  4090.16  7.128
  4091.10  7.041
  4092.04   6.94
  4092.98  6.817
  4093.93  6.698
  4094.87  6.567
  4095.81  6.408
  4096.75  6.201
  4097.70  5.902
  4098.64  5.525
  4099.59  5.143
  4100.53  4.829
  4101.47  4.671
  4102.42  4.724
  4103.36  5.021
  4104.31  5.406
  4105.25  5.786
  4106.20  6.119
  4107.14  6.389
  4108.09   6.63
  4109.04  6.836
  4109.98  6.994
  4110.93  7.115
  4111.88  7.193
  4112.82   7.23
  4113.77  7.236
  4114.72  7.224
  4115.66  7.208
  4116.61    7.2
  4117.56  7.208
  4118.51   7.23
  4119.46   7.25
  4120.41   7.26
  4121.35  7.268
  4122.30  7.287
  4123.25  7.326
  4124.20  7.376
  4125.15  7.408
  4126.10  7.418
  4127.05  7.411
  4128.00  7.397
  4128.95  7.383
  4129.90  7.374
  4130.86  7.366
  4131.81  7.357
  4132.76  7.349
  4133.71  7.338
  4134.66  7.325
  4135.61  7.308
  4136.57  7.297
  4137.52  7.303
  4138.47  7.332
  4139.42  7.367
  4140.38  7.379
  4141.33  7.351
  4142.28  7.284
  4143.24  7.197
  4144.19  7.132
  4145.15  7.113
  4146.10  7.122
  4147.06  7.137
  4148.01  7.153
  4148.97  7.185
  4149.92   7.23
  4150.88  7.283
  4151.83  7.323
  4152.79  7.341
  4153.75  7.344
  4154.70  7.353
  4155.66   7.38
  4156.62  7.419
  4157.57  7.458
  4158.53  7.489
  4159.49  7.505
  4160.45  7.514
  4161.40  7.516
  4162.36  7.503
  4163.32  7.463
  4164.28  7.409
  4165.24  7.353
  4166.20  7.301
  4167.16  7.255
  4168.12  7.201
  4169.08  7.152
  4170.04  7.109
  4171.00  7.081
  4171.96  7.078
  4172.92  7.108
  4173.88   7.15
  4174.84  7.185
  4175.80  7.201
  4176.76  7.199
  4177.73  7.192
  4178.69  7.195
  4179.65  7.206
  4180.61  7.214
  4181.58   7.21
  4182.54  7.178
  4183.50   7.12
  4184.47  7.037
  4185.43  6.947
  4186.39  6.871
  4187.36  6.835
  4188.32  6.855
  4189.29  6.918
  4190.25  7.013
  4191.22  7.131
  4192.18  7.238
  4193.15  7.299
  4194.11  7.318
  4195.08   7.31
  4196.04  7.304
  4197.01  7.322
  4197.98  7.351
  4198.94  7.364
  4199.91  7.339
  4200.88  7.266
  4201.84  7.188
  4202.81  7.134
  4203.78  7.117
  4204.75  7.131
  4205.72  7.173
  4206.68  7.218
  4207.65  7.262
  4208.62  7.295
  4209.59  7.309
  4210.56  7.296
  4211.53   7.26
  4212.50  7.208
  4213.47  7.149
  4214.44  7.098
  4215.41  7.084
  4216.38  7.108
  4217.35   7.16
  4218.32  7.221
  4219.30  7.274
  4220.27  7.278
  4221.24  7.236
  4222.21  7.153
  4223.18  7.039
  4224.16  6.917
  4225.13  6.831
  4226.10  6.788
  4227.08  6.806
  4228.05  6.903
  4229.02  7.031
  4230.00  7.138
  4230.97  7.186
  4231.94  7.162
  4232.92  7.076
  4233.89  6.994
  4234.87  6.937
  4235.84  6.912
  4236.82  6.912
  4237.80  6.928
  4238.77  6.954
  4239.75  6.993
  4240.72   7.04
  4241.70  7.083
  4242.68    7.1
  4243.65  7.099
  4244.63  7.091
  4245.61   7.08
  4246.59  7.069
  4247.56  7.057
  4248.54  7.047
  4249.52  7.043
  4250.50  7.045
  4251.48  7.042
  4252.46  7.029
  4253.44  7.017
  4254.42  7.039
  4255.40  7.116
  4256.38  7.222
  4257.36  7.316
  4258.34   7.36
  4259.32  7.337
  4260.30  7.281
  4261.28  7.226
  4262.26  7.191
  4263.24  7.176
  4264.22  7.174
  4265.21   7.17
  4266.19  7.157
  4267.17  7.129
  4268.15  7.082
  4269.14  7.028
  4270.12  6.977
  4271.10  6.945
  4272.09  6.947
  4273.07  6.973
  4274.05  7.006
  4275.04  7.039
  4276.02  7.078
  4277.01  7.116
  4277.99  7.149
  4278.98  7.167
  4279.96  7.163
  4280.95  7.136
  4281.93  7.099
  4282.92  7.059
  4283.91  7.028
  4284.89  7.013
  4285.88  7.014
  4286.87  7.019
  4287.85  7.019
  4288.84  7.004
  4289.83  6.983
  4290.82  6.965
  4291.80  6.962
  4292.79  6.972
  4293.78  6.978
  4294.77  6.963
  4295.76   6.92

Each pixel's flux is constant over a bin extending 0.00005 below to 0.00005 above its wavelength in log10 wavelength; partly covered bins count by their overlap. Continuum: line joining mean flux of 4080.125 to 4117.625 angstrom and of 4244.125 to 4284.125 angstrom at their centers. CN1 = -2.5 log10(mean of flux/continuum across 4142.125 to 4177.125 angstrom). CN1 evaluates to -0.07 mag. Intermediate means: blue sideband 6.61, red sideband 7.11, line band 7.28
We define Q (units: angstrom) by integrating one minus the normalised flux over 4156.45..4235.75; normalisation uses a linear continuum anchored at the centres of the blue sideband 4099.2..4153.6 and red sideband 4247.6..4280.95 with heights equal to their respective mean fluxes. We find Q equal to -1.6 angstrom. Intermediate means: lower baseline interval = 6.96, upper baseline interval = 7.11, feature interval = 7.18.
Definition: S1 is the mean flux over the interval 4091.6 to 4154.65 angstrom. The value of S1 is 6.89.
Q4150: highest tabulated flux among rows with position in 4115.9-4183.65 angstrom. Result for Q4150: 7.516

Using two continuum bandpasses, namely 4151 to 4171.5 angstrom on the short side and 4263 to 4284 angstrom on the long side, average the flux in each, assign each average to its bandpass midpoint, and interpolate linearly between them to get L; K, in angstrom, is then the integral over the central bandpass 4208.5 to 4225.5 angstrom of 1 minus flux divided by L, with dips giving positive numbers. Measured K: 0.13 angstrom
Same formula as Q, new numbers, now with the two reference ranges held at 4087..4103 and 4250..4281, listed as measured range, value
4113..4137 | -3.5 angstrom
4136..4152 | -1.9 angstrom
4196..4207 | -0.7 angstrom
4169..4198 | -1.9 angstrom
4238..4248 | -0.1 angstrom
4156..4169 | -1.6 angstrom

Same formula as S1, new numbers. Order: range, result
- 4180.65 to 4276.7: 7.11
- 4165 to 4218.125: 7.17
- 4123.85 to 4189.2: 7.26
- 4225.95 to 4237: 6.99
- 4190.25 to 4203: 7.27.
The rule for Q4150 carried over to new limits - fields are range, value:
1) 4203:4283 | 7.36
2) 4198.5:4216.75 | 7.364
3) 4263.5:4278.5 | 7.174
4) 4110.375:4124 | 7.326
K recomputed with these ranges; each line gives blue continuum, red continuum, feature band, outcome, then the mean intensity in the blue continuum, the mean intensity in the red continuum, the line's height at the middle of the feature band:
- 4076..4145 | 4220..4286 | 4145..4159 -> -0.64 angstrom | 6.93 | 7.07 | 6.97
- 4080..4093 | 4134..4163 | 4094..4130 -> 3.18 angstrom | 7.24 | 7.32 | 7.27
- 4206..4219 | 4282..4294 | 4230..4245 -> 0.22 angstrom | 7.21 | 7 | 7.14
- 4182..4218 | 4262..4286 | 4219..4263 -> 0.28 angstrom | 7.17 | 7.08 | 7.12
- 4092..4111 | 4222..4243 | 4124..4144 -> -3.55 angstrom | 5.99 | 6.99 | 6.24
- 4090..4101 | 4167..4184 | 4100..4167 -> -3.85 angstrom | 6.24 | 7.17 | 6.68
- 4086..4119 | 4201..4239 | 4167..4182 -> -0.65 angstrom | 6.5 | 7.1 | 6.87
